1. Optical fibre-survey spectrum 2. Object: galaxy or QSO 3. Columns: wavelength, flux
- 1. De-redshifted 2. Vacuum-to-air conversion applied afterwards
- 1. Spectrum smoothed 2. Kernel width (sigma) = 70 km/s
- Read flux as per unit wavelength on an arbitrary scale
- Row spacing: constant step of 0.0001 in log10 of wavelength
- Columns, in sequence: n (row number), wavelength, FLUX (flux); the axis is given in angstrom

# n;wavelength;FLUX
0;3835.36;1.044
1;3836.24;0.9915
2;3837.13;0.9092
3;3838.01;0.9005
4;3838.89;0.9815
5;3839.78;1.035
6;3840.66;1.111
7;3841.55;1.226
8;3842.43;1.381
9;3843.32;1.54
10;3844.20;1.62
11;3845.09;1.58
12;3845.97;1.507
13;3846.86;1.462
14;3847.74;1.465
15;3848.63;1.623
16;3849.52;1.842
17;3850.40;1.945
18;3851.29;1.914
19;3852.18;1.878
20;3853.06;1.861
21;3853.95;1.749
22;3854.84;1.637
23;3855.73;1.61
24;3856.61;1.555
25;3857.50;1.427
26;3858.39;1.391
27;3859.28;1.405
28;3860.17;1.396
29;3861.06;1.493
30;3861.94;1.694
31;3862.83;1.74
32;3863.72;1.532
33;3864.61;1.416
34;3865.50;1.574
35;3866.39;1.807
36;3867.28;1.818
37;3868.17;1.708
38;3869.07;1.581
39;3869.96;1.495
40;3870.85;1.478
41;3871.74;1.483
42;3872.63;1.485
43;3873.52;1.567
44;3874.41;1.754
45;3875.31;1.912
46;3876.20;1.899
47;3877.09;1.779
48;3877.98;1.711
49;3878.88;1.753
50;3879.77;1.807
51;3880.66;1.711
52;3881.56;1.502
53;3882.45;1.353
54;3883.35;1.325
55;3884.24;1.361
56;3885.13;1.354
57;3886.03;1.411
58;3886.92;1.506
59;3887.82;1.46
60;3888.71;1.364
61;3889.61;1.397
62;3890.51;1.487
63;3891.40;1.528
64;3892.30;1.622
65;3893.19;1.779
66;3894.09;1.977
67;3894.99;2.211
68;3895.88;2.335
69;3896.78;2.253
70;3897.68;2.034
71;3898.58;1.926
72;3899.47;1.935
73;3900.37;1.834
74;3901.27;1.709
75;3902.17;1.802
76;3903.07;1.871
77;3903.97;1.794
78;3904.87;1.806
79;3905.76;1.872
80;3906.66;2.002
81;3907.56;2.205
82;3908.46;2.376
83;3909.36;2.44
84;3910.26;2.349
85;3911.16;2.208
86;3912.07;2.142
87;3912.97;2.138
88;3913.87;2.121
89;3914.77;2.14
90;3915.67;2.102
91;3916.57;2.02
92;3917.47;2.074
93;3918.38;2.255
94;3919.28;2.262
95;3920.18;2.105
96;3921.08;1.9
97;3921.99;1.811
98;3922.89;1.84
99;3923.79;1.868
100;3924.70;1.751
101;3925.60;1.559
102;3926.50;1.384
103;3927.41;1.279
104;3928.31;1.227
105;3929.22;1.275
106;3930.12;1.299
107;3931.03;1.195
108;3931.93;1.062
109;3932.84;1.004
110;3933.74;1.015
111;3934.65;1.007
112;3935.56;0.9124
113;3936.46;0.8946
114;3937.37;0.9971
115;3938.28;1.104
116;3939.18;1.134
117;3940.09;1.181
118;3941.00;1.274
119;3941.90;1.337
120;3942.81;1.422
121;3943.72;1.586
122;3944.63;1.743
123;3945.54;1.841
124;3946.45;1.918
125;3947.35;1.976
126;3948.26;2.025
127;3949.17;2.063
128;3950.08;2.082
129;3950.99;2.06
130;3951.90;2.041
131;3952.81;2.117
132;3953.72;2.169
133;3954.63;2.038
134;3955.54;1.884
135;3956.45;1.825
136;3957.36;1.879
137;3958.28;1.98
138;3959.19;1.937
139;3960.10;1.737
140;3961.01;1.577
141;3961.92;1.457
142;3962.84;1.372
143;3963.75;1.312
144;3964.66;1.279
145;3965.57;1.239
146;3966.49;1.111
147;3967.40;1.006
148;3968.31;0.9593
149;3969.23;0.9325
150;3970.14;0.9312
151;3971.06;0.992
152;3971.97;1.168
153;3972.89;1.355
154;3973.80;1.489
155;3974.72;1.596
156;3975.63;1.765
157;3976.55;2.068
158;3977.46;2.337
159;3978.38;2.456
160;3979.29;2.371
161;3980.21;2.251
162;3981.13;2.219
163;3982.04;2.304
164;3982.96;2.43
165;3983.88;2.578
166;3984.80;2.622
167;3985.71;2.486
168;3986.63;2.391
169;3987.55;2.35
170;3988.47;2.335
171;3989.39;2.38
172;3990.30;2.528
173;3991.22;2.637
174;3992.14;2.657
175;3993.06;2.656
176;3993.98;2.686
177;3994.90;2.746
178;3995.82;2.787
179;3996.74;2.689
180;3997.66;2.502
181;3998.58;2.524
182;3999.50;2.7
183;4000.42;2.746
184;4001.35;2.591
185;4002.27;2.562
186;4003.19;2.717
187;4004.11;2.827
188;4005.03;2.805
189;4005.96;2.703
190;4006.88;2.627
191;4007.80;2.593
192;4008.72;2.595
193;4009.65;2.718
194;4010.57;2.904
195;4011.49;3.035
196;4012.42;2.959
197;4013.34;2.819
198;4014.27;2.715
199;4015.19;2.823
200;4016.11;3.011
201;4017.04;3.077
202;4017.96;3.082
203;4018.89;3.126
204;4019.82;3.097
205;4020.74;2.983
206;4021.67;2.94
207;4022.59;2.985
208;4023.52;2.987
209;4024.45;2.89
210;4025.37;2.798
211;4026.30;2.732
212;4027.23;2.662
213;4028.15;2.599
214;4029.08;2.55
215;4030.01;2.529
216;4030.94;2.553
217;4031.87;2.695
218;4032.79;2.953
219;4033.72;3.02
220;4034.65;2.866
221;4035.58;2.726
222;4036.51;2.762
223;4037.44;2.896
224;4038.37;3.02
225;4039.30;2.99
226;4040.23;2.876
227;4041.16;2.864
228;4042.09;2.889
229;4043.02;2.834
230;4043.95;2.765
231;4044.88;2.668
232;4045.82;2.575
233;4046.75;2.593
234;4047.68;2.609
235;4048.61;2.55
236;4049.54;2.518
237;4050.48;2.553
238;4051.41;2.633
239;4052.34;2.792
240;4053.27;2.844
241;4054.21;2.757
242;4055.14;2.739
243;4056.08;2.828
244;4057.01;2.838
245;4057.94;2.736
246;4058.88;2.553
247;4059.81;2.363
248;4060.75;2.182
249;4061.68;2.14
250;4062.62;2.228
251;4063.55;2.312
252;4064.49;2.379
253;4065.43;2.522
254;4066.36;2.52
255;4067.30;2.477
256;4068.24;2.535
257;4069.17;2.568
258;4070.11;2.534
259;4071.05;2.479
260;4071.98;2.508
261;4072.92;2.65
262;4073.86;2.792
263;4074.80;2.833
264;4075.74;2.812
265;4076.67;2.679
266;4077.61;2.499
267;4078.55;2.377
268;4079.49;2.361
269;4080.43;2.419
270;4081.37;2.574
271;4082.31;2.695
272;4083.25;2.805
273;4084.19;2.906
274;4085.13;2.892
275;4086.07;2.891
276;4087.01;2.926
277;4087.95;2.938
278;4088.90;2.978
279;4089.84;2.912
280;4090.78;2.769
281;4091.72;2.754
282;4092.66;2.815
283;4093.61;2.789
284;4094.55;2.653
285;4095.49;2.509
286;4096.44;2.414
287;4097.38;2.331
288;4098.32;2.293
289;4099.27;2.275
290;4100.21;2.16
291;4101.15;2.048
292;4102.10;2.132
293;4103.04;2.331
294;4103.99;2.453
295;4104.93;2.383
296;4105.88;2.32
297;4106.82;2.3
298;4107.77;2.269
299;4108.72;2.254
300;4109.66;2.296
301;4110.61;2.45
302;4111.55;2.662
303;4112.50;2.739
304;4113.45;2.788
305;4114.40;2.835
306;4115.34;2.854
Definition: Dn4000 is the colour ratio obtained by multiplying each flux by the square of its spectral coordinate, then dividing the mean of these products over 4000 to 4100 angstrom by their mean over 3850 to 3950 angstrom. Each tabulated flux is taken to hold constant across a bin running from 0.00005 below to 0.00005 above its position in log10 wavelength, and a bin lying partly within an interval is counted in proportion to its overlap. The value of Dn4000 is 1.73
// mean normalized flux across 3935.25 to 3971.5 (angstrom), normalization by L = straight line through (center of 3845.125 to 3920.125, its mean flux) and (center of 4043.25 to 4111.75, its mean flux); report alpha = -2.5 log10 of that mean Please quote 0.32 mag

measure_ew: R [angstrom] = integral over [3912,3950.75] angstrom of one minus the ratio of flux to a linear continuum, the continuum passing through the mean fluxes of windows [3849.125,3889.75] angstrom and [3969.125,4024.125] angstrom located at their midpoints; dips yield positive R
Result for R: 8.0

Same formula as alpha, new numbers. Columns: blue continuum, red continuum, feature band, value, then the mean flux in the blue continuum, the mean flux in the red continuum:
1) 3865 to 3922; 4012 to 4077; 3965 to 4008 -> 0.092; 1.83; 2.72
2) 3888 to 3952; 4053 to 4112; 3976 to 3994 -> -0.177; 1.74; 2.55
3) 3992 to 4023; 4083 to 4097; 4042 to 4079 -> 0.083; 2.8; 2.79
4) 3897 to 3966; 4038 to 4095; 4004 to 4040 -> -0.203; 1.73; 2.66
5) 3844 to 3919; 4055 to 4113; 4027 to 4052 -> -0.155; 1.76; 2.54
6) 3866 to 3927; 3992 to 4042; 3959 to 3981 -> 0.496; 1.82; 2.8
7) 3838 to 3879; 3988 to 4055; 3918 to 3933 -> 0.270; 1.57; 2.76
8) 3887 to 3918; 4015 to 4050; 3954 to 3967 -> 0.394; 1.95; 2.82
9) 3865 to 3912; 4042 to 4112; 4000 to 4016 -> -0.208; 1.77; 2.57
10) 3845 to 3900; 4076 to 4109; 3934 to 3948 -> 0.384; 1.66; 2.55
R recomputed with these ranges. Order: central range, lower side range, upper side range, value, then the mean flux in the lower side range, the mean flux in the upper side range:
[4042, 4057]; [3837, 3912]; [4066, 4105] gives -1.6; 1.67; 2.59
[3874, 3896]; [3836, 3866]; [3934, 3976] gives -2.2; 1.49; 1.51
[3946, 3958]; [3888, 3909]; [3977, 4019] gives 1.5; 1.87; 2.64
